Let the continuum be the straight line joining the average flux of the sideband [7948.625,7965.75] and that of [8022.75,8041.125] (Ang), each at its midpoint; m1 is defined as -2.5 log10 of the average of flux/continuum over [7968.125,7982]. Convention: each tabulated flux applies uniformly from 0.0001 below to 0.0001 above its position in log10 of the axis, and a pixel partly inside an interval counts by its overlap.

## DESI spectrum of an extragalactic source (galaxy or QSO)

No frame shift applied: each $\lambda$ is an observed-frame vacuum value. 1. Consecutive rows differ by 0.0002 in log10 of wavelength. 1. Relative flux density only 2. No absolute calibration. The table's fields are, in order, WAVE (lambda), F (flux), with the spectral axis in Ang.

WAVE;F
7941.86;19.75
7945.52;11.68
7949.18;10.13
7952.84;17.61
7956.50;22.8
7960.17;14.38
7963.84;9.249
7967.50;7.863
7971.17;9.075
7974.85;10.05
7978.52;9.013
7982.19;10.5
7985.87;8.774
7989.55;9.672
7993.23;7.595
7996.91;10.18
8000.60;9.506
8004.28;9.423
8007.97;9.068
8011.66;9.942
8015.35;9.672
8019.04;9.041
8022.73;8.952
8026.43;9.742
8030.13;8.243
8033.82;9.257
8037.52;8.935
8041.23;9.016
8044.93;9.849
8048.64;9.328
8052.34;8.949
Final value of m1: 0.41 mag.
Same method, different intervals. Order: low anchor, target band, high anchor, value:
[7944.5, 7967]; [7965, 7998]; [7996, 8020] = 0.269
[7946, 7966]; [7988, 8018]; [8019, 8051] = 0.201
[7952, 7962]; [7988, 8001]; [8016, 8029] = 0.382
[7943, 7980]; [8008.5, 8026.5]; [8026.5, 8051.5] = 0.069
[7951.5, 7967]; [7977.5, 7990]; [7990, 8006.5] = 0.201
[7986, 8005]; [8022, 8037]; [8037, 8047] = 0.028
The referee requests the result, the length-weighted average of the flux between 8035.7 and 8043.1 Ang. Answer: 8.97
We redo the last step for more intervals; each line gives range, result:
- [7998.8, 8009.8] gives 9.33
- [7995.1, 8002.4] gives 9.83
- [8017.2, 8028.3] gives 9.24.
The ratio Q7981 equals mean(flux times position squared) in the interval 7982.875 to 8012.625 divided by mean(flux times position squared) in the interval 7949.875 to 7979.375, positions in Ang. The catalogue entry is 0.7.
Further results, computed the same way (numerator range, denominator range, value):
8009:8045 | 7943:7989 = 0.79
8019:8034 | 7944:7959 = 0.59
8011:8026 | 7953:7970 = 0.69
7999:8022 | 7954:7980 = 0.80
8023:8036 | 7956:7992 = 0.86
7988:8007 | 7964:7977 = 1.03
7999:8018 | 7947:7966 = 0.66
